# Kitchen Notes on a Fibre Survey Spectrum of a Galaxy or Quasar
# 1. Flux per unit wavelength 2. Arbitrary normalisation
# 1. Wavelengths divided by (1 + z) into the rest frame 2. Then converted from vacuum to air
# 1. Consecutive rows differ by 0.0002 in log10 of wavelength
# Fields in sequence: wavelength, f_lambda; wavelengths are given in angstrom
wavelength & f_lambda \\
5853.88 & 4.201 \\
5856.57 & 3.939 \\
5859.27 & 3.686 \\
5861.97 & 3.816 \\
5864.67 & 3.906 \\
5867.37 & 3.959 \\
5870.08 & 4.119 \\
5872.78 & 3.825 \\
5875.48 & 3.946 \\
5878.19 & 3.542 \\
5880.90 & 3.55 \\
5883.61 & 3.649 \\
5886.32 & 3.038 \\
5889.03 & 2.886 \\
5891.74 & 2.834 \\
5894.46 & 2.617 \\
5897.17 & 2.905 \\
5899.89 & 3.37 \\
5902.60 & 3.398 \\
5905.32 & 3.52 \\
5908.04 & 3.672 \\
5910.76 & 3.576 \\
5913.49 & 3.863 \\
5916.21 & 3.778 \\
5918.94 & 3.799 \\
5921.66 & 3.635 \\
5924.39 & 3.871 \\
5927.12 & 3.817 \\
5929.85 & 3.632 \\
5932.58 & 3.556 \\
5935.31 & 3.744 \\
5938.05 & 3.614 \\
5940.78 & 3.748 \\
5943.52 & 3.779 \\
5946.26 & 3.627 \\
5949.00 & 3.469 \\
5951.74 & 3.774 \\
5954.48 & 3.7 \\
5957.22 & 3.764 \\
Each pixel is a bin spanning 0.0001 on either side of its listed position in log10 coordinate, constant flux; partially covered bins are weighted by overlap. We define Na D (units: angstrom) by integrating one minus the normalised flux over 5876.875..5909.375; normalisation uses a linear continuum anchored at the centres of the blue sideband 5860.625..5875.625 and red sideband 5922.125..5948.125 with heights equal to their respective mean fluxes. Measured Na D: 5.0 angstrom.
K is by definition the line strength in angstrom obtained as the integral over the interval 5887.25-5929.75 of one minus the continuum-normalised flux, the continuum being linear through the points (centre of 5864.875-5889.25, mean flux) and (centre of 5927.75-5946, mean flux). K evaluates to 2.7 angstrom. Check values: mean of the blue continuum 3.66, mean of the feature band 3.44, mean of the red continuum 3.68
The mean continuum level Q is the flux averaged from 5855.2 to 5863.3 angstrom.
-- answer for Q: 3.82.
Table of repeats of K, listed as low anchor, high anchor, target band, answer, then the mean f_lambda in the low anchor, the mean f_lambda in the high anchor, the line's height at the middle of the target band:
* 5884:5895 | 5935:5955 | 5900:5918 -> -2.4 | 2.93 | 3.68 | 3.19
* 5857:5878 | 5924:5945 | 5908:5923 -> 0.1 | 3.88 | 3.71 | 3.76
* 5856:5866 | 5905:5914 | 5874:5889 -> 1.1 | 3.83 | 3.65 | 3.75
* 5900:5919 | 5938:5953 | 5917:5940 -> -0.4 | 3.63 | 3.67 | 3.65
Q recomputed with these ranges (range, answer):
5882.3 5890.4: 3.19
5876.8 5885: 3.58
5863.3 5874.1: 3.95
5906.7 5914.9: 3.7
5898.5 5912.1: 3.51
